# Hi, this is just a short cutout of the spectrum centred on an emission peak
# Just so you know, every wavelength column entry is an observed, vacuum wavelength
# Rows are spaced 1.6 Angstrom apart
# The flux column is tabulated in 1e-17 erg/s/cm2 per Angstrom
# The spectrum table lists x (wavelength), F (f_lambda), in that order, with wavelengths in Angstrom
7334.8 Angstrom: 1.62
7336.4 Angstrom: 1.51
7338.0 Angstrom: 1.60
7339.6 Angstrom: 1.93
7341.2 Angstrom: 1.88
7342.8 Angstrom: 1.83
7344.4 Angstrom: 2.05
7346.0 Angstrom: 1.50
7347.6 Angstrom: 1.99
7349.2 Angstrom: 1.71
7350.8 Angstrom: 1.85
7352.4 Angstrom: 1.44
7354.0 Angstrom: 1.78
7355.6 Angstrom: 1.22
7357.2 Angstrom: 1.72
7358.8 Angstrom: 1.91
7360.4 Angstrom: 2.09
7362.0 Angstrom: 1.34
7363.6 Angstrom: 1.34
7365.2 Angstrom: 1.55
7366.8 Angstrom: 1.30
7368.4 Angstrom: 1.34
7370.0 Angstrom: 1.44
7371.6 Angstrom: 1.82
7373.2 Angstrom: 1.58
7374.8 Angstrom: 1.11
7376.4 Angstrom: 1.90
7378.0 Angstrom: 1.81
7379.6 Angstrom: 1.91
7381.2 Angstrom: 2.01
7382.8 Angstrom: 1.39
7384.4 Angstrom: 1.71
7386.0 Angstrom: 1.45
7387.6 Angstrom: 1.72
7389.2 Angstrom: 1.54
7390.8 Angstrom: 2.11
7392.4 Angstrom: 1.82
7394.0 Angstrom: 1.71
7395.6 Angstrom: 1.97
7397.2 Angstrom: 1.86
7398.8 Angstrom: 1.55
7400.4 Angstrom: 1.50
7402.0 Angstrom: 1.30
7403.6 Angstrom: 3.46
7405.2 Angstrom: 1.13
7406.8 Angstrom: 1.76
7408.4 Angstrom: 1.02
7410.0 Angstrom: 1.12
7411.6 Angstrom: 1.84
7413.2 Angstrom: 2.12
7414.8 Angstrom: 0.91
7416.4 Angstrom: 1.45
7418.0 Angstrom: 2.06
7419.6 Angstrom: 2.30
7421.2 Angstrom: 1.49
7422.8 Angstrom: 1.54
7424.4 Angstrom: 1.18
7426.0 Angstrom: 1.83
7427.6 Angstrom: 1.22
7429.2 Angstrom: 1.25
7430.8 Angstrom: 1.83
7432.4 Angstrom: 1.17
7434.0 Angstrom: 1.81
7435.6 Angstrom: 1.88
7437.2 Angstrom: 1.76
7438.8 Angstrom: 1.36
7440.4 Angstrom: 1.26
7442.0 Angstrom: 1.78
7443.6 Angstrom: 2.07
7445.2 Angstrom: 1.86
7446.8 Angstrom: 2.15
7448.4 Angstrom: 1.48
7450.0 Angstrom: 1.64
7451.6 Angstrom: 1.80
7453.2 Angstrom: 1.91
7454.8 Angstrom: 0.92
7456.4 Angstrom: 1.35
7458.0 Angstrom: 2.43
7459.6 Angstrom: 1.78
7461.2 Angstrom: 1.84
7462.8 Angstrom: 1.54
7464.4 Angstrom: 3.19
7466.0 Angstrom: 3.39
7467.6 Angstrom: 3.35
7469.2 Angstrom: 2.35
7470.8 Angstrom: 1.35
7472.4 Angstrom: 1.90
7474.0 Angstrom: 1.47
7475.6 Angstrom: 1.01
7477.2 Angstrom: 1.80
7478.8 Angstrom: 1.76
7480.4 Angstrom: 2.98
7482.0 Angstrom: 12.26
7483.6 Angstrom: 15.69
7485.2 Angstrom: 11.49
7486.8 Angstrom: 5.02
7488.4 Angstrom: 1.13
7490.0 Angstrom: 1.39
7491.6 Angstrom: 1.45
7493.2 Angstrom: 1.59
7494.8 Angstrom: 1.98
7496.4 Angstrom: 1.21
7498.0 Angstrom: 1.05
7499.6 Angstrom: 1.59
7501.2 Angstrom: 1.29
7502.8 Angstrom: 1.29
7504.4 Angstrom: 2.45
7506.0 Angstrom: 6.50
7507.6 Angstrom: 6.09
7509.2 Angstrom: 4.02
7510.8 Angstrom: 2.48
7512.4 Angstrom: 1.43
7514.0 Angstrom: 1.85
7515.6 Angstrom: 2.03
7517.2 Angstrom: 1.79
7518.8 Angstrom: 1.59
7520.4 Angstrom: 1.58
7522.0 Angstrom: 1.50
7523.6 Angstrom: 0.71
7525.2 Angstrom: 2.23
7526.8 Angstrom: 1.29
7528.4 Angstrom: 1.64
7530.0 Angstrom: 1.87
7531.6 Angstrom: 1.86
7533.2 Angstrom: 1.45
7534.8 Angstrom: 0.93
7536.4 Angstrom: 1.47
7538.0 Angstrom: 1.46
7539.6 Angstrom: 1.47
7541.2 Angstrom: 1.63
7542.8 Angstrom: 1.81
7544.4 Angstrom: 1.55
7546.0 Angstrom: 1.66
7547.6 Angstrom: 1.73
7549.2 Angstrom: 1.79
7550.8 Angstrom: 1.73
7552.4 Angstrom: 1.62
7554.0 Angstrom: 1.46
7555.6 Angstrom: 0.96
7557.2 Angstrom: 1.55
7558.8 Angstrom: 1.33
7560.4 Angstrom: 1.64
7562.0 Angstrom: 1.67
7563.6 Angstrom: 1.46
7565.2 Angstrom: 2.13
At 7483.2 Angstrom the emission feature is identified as H-alpha 6563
